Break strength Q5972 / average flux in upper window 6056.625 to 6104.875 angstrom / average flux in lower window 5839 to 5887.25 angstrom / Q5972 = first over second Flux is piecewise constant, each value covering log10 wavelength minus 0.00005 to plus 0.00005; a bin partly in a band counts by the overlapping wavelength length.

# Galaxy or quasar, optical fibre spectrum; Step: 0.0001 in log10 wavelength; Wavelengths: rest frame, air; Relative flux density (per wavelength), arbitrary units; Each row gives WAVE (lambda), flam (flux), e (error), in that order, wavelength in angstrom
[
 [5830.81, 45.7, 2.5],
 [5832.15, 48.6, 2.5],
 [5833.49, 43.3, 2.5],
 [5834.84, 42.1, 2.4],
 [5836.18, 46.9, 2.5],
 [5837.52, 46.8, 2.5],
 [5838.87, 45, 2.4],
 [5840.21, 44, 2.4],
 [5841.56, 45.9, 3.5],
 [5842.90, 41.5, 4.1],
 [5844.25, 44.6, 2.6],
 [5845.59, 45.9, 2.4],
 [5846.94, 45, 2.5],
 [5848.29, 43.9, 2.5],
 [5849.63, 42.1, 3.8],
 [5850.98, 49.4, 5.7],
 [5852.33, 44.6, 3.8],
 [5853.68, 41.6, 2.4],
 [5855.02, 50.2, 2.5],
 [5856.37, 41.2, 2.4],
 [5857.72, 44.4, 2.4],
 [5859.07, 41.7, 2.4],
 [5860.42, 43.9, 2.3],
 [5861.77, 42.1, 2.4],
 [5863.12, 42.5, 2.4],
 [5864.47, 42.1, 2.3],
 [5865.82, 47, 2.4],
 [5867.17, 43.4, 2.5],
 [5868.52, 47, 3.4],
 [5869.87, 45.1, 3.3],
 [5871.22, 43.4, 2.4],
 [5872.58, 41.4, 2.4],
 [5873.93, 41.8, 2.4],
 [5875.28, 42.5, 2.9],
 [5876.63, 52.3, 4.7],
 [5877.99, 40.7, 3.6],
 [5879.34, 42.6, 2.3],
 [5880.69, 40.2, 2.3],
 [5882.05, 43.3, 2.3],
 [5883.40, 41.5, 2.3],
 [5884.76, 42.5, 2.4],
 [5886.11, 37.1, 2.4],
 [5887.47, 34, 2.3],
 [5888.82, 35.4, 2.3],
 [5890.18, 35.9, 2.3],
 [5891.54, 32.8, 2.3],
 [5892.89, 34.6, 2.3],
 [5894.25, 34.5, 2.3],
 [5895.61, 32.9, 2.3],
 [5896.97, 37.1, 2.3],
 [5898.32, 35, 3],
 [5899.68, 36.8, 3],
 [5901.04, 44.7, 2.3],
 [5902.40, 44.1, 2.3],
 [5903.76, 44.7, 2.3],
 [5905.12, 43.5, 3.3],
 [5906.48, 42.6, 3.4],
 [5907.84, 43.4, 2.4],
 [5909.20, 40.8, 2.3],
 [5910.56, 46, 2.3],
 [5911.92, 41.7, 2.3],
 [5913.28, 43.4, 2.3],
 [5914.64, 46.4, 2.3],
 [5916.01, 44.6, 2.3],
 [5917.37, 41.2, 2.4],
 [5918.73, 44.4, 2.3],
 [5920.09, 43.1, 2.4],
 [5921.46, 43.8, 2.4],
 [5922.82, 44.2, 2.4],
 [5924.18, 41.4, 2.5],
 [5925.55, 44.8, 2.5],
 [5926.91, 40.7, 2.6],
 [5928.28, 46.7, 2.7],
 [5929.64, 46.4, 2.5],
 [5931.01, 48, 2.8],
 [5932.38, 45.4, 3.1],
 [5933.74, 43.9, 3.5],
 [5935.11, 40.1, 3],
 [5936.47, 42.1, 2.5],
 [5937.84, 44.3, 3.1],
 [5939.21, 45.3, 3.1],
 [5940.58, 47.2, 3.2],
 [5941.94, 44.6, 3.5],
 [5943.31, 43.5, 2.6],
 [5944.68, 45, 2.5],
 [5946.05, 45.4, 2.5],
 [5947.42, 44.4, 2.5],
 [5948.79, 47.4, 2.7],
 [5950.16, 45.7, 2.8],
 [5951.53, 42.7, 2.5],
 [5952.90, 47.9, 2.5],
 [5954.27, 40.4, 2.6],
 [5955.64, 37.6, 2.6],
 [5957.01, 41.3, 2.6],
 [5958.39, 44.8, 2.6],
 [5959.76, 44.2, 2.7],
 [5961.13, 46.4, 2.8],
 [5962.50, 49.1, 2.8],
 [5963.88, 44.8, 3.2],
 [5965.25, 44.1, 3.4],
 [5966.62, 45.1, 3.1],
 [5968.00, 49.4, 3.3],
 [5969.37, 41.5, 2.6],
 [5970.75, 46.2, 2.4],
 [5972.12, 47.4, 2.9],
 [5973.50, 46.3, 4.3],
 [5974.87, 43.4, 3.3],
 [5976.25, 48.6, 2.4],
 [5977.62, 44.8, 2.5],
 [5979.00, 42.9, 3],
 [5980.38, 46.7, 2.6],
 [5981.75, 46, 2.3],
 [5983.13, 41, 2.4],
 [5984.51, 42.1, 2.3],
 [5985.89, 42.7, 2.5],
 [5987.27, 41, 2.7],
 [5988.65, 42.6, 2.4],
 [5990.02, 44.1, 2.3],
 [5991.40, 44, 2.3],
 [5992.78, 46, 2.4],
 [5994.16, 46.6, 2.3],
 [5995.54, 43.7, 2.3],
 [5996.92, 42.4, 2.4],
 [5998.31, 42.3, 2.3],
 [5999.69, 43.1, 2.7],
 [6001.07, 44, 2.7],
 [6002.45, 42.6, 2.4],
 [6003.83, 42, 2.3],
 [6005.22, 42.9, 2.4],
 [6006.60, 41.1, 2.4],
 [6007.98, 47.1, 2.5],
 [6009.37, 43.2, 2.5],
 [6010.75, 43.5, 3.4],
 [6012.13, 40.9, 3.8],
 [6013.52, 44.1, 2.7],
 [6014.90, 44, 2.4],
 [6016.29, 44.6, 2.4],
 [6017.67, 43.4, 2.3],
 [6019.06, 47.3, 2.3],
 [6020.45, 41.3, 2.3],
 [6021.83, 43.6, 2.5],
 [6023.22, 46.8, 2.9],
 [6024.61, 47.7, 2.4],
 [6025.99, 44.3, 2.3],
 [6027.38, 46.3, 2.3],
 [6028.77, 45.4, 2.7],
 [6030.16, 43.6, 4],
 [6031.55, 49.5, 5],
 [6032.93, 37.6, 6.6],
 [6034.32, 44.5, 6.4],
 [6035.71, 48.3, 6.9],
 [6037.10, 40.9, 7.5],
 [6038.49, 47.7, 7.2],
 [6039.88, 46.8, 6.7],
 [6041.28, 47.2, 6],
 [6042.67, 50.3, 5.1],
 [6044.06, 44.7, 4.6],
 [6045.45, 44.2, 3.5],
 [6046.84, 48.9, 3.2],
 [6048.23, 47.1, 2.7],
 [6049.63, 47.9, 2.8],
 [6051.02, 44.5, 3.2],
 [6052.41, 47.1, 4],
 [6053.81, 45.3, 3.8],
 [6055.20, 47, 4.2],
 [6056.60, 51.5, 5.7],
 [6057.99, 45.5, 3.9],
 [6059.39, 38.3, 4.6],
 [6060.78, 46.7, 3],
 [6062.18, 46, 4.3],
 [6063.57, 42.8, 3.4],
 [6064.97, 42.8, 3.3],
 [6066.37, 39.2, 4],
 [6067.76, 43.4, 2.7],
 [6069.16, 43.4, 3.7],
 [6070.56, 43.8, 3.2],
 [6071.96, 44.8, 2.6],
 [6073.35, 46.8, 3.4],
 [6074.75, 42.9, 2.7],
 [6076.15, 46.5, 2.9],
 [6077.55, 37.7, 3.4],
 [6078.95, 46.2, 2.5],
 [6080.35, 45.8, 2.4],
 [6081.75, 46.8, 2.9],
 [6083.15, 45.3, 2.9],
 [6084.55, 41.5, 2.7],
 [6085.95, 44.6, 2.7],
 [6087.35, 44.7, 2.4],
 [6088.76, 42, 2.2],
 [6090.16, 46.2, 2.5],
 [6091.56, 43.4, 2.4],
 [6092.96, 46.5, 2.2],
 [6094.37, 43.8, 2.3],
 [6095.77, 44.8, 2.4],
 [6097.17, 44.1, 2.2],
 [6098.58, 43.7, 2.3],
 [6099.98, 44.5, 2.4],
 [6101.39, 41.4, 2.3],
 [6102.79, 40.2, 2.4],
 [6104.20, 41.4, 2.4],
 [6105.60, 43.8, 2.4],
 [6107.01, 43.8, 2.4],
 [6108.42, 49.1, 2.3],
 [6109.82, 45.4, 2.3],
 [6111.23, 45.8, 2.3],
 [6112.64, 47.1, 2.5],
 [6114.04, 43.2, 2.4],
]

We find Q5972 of 1.01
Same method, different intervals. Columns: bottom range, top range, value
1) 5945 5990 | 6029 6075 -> 1.02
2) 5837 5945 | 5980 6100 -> 1.04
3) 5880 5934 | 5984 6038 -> 1.06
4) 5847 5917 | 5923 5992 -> 1.06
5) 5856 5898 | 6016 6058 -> 1.12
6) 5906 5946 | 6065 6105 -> 0.99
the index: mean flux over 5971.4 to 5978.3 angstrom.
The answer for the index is 46.2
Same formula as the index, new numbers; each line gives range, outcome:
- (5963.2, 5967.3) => 44.7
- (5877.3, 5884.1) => 41.6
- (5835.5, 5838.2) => 46.9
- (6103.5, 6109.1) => 44.5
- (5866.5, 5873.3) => 44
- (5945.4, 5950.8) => 45.7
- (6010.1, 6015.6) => 43.1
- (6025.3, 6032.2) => 45.8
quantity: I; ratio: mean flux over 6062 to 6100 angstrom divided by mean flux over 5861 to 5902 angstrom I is 1.1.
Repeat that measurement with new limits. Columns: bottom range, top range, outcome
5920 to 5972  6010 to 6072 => 1.01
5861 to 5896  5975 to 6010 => 1.07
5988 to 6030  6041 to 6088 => 1.02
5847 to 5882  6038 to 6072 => 1.04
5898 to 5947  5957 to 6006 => 1.02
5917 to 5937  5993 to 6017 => 0.99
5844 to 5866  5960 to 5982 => 1.04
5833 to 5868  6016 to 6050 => 1.03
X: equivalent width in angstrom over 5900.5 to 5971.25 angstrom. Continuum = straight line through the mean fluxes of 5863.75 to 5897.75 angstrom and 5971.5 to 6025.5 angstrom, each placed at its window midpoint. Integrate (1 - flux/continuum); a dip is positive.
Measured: -3.6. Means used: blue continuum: 40.4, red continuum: 44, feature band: 44.2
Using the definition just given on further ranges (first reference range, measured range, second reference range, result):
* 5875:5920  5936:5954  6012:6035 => -1.2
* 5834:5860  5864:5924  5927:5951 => 4.3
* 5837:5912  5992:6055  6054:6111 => -1.7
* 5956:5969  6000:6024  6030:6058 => 1.1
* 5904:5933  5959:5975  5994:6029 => -0.7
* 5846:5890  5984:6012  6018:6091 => 0.7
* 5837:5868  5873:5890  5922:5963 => 1.3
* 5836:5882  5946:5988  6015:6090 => 0.1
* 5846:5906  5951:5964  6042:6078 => -0.2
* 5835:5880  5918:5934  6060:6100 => -0.1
